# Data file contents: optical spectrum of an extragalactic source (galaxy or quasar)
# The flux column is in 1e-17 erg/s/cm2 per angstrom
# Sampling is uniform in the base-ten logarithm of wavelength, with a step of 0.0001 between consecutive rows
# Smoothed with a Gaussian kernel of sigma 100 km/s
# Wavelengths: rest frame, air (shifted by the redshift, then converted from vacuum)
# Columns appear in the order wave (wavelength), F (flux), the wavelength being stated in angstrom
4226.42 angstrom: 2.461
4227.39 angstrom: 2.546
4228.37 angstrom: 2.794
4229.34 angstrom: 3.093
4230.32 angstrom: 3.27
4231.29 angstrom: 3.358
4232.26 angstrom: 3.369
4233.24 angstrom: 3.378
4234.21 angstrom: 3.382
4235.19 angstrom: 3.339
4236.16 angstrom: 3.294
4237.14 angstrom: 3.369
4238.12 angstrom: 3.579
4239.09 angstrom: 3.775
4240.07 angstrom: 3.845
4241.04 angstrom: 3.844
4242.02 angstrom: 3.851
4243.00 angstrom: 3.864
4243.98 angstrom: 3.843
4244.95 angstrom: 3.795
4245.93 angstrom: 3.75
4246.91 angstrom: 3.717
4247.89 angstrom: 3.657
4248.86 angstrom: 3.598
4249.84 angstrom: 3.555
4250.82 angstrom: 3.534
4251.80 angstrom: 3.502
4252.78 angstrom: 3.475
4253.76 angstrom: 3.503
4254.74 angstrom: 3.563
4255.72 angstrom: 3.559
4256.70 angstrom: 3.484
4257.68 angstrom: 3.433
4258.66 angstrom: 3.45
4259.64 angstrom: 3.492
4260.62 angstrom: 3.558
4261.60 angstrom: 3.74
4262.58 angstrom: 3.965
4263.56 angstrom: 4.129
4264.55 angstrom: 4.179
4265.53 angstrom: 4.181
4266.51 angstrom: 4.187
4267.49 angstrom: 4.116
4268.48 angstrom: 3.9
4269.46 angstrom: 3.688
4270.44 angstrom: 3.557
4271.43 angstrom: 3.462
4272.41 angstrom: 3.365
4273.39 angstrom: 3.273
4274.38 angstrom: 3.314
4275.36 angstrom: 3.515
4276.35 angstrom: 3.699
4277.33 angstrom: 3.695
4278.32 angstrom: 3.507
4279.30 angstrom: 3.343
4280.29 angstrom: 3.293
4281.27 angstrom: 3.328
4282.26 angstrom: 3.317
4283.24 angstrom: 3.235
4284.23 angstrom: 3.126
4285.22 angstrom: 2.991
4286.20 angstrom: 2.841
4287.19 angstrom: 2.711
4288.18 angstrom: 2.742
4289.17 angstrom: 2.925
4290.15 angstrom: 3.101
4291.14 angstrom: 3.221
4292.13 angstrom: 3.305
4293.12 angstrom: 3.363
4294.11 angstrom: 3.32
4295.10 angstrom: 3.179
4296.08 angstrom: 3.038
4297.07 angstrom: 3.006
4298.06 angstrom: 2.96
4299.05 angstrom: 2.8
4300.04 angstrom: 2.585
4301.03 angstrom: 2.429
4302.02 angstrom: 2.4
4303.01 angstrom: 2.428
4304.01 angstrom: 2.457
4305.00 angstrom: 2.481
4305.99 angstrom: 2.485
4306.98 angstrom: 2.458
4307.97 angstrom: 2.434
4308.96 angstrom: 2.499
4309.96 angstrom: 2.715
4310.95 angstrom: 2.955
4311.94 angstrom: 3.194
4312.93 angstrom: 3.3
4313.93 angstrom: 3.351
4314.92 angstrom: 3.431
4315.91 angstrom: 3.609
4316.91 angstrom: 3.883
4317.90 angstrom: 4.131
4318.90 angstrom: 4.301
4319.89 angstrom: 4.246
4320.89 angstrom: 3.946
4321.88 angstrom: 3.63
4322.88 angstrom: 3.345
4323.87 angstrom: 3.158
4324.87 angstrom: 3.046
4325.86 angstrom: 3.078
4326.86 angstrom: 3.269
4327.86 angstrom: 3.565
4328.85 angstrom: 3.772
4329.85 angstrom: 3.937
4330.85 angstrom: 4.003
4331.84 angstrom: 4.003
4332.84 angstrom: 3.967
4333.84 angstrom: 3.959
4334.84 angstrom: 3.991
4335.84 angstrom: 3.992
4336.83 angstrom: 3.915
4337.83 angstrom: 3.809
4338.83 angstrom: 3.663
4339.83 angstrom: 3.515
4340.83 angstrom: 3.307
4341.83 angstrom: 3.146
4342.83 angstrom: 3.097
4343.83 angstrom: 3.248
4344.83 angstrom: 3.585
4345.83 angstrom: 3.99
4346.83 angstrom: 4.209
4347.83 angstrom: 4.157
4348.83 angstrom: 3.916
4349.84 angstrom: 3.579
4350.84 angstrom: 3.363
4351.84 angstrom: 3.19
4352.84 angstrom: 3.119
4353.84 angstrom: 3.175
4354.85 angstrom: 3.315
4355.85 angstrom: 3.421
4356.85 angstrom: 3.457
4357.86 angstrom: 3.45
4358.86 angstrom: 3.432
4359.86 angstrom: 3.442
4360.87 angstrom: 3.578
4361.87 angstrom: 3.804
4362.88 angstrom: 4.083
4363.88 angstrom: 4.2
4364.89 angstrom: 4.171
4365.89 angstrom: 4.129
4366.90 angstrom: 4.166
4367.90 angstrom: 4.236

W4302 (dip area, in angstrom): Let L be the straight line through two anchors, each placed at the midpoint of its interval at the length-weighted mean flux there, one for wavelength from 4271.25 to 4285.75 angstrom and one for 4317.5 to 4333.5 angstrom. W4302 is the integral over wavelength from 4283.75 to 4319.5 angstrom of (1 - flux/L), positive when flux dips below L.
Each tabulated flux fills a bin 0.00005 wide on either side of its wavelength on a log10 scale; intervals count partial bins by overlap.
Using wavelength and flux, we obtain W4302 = 5.3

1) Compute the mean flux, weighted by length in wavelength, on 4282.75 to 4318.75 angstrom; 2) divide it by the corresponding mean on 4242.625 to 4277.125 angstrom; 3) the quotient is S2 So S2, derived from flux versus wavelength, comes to 0.81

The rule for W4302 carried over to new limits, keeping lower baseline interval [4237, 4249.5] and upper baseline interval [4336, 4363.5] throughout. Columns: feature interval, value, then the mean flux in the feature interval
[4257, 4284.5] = 0.6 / 3.61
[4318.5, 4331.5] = -0.1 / 3.64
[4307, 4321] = 0.9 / 3.38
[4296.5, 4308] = 3.3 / 2.58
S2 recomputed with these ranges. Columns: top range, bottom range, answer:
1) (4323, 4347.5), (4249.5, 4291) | 1.04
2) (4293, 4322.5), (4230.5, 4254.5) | 0.86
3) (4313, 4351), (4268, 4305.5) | 1.18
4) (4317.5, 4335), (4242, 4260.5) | 1.04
